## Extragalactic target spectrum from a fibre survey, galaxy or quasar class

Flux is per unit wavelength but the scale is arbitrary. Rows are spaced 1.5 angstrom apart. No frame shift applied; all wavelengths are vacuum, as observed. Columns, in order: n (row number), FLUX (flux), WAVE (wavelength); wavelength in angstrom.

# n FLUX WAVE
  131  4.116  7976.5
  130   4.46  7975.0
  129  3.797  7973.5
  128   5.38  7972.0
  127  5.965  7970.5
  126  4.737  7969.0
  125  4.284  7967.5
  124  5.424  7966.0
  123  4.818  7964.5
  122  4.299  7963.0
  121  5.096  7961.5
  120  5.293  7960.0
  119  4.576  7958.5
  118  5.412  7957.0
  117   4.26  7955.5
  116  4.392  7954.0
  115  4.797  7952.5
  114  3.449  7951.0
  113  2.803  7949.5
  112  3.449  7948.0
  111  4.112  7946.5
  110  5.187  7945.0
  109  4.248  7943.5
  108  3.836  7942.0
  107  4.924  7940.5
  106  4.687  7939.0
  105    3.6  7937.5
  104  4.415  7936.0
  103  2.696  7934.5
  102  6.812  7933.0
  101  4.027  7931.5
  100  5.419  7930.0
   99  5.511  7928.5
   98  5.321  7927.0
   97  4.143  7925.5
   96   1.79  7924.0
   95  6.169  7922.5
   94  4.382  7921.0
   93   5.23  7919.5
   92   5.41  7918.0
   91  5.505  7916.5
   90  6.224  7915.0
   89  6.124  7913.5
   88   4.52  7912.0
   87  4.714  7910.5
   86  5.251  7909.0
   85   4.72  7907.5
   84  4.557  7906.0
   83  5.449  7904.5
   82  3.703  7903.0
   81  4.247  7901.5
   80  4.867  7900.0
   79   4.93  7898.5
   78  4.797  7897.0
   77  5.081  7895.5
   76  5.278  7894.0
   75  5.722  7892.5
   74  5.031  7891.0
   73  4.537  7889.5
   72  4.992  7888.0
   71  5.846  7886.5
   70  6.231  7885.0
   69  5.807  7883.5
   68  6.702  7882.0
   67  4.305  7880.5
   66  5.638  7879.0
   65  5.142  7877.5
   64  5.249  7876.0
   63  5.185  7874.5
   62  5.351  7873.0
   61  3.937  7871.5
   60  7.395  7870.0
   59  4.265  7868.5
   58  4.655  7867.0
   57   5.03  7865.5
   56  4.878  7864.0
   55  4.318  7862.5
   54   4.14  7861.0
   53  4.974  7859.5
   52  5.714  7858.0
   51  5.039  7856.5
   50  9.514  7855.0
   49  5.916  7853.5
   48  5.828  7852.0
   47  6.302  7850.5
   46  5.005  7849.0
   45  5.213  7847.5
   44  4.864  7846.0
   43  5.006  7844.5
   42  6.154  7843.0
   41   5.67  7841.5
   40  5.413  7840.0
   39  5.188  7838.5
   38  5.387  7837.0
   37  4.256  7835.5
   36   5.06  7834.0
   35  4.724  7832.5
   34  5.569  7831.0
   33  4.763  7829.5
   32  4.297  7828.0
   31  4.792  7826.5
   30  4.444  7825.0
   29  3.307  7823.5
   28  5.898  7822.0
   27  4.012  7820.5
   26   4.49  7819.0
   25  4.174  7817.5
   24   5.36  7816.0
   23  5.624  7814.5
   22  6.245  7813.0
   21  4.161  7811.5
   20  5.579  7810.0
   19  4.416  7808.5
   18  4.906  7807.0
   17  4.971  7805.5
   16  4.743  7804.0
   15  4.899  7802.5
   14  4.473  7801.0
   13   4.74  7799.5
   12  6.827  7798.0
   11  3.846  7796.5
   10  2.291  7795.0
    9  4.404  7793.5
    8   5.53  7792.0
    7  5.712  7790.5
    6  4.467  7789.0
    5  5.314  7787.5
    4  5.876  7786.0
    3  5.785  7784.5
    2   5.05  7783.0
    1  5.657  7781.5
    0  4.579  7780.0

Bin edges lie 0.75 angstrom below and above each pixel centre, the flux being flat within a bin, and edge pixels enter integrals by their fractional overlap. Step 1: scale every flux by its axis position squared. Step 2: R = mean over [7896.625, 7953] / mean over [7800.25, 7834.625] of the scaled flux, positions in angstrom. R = 1.0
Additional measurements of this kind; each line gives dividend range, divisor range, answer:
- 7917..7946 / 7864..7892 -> 0.89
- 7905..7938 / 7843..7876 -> 0.92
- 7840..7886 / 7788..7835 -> 1.15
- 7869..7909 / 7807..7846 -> 1.06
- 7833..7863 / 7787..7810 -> 1.15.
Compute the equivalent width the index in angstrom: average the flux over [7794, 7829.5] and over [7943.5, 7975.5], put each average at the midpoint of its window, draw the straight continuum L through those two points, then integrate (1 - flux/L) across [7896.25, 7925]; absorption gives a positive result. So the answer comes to -1.6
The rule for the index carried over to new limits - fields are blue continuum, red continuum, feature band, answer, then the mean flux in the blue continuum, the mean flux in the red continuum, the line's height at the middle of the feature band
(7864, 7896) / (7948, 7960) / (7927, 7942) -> -0.44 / 5.3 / 4.26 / 4.53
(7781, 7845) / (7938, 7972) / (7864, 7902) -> -3.55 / 4.96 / 4.56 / 4.76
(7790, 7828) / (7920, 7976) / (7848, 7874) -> -4.06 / 4.78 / 4.54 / 4.69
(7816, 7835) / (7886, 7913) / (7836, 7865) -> -4.59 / 4.65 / 4.9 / 4.74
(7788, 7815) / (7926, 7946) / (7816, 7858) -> -3.42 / 4.88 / 4.65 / 4.82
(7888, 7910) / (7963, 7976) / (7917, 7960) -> 3.13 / 4.87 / 4.81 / 4.84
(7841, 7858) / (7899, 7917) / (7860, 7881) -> 2.16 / 5.86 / 4.98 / 5.55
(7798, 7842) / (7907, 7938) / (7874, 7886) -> -1.62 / 4.91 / 4.87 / 4.89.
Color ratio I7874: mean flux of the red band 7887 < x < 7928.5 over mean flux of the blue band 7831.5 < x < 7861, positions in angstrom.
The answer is 0.9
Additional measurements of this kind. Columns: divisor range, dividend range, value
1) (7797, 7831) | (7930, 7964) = 0.90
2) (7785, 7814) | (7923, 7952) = 0.86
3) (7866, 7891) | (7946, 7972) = 0.86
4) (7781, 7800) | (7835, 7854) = 1.07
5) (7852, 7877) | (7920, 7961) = 0.83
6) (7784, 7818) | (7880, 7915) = 1.03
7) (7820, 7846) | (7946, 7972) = 0.92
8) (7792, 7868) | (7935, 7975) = 0.89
